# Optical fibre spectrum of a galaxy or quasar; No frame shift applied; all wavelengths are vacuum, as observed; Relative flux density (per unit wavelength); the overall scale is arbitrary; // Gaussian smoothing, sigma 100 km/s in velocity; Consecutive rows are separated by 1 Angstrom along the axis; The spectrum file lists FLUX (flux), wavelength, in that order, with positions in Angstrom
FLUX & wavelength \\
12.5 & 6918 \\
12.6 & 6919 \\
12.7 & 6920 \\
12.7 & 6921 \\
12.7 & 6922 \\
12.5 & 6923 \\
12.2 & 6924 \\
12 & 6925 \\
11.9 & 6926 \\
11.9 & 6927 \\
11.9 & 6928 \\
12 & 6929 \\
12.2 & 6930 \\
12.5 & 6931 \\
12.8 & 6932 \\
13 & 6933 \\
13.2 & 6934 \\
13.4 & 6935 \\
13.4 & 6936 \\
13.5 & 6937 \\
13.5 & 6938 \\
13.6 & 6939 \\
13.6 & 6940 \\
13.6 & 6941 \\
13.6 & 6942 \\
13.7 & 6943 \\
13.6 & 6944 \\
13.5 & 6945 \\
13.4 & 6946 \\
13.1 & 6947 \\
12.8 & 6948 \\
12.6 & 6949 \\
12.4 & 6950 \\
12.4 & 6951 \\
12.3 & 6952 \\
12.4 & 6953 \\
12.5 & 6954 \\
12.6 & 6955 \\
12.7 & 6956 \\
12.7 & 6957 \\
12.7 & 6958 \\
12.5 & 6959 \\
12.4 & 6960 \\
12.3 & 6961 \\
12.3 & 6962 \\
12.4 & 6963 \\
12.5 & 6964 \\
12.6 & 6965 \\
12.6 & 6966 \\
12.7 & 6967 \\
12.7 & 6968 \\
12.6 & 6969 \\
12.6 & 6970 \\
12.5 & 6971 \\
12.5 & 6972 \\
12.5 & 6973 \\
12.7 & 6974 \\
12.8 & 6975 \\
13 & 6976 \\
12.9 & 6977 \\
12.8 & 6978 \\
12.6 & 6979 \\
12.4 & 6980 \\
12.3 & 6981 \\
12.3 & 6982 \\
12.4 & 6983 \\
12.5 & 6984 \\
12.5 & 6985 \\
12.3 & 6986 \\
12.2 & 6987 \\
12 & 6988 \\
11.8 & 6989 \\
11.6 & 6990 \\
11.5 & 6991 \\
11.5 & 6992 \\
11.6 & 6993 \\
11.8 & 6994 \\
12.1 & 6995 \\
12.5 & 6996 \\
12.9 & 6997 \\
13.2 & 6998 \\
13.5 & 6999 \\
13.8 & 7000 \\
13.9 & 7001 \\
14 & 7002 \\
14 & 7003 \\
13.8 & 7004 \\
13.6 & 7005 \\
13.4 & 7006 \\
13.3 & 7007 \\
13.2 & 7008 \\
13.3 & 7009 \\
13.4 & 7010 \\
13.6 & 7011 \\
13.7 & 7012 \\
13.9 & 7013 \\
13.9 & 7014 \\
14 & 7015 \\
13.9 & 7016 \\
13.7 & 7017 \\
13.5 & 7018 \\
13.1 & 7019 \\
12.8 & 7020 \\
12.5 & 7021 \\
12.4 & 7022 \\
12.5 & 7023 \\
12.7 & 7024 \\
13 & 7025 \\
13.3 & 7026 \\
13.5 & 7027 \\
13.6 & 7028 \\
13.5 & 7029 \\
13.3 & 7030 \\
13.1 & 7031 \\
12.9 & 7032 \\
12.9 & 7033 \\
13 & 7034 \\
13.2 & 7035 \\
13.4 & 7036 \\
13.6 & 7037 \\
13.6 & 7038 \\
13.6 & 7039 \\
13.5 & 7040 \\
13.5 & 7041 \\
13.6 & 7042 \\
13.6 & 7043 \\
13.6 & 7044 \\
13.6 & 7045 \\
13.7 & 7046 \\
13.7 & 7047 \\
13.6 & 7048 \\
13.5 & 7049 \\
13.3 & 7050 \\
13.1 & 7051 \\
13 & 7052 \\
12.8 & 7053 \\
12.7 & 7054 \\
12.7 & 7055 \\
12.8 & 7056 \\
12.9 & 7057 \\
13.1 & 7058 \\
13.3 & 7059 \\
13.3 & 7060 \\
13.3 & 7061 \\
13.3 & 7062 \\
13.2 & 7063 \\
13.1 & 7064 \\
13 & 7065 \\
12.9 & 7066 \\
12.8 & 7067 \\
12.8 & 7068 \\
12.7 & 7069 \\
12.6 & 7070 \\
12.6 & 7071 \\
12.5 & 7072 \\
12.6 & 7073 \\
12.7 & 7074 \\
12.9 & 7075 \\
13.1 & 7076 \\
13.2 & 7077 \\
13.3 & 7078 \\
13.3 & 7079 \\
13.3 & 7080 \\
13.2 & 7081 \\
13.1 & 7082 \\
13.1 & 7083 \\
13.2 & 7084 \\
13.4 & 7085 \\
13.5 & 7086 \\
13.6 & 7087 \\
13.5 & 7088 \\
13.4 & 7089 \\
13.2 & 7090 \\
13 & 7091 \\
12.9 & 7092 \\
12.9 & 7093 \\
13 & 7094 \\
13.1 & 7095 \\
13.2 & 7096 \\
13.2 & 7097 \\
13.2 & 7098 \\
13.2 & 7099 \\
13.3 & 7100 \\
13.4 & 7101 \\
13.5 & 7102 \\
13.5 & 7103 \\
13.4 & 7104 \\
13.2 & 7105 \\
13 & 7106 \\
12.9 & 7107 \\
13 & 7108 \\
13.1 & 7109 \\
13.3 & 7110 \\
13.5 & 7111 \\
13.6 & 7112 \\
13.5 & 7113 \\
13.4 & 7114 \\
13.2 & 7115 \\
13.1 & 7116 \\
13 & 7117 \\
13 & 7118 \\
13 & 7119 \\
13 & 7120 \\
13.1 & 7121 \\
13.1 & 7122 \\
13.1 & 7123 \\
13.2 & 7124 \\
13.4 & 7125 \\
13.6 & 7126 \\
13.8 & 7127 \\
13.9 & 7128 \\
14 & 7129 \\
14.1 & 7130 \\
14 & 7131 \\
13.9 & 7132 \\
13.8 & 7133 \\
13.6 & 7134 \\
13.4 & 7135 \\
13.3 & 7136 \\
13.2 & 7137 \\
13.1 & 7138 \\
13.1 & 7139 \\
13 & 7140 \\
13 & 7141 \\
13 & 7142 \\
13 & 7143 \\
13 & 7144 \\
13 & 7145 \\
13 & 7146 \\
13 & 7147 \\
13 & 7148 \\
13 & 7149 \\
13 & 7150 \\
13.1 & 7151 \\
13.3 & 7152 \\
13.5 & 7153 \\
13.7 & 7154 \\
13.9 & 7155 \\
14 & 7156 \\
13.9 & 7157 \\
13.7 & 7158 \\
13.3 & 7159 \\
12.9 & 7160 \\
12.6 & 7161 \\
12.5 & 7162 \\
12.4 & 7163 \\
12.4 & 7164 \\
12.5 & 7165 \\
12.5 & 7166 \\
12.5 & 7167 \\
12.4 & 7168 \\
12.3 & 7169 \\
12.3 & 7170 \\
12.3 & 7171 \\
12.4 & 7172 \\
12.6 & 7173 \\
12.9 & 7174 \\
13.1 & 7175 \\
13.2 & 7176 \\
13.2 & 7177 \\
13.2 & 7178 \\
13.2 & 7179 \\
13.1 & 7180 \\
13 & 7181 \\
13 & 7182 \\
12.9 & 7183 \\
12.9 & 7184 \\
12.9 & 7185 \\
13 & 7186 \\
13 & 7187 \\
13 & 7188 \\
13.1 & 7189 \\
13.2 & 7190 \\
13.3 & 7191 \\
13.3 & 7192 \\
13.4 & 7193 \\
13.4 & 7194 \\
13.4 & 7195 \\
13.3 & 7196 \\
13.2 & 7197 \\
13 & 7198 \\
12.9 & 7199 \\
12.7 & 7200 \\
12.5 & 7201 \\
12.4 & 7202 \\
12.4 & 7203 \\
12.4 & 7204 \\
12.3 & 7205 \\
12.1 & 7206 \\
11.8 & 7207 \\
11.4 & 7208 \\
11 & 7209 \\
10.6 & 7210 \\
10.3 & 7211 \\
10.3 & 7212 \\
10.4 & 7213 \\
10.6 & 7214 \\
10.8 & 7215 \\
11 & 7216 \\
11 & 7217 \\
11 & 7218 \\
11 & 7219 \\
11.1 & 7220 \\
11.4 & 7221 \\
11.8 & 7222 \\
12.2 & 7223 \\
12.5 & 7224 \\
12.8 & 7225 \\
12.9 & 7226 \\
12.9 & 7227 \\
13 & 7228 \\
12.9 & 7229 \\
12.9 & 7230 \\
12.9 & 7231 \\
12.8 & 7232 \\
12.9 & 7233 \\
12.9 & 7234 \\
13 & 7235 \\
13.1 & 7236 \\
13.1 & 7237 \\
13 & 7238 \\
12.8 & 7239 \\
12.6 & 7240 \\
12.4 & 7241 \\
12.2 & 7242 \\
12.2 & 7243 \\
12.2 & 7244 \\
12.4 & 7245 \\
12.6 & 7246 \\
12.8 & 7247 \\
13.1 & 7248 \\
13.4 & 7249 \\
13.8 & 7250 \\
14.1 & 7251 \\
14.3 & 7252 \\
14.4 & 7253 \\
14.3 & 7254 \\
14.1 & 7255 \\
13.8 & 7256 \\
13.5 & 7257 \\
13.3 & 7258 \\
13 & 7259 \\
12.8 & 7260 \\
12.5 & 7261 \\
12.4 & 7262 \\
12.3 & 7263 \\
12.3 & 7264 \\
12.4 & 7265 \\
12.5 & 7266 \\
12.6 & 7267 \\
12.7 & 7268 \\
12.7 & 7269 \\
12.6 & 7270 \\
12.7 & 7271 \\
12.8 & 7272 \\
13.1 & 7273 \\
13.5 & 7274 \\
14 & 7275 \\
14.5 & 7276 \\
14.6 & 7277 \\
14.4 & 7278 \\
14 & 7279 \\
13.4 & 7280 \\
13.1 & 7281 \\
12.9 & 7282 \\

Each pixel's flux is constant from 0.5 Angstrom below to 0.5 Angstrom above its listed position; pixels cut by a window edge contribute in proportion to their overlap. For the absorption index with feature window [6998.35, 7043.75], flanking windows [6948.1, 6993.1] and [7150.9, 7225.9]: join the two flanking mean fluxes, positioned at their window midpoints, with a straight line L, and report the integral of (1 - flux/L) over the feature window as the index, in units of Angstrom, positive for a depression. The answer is -3.5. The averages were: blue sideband 12.4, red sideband 12.5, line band 13.4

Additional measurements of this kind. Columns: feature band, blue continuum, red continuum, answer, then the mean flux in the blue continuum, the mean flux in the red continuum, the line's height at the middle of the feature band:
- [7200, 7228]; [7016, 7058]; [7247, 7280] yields 3.5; 13.2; 13.3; 13.3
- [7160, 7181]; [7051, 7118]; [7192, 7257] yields 0.1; 13.1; 12.5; 12.7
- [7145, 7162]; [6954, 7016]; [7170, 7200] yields -0.4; 12.8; 13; 13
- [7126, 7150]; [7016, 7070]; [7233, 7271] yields -0.5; 13.2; 13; 13.1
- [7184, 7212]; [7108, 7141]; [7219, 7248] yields 0.7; 13.4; 12.6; 12.8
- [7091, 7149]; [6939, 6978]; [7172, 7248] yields -3.2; 12.8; 12.5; 12.6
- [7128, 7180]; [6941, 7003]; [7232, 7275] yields -1.0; 12.6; 13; 12.9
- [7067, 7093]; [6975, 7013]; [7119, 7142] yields 0.3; 12.8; 13.4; 13.2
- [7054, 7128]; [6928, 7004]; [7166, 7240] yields -3.3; 12.7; 12.5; 12.6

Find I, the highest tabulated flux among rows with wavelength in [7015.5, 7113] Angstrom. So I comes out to 13.9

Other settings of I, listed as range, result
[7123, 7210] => 14.1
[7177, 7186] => 13.2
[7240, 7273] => 14.4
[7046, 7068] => 13.7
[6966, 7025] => 14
